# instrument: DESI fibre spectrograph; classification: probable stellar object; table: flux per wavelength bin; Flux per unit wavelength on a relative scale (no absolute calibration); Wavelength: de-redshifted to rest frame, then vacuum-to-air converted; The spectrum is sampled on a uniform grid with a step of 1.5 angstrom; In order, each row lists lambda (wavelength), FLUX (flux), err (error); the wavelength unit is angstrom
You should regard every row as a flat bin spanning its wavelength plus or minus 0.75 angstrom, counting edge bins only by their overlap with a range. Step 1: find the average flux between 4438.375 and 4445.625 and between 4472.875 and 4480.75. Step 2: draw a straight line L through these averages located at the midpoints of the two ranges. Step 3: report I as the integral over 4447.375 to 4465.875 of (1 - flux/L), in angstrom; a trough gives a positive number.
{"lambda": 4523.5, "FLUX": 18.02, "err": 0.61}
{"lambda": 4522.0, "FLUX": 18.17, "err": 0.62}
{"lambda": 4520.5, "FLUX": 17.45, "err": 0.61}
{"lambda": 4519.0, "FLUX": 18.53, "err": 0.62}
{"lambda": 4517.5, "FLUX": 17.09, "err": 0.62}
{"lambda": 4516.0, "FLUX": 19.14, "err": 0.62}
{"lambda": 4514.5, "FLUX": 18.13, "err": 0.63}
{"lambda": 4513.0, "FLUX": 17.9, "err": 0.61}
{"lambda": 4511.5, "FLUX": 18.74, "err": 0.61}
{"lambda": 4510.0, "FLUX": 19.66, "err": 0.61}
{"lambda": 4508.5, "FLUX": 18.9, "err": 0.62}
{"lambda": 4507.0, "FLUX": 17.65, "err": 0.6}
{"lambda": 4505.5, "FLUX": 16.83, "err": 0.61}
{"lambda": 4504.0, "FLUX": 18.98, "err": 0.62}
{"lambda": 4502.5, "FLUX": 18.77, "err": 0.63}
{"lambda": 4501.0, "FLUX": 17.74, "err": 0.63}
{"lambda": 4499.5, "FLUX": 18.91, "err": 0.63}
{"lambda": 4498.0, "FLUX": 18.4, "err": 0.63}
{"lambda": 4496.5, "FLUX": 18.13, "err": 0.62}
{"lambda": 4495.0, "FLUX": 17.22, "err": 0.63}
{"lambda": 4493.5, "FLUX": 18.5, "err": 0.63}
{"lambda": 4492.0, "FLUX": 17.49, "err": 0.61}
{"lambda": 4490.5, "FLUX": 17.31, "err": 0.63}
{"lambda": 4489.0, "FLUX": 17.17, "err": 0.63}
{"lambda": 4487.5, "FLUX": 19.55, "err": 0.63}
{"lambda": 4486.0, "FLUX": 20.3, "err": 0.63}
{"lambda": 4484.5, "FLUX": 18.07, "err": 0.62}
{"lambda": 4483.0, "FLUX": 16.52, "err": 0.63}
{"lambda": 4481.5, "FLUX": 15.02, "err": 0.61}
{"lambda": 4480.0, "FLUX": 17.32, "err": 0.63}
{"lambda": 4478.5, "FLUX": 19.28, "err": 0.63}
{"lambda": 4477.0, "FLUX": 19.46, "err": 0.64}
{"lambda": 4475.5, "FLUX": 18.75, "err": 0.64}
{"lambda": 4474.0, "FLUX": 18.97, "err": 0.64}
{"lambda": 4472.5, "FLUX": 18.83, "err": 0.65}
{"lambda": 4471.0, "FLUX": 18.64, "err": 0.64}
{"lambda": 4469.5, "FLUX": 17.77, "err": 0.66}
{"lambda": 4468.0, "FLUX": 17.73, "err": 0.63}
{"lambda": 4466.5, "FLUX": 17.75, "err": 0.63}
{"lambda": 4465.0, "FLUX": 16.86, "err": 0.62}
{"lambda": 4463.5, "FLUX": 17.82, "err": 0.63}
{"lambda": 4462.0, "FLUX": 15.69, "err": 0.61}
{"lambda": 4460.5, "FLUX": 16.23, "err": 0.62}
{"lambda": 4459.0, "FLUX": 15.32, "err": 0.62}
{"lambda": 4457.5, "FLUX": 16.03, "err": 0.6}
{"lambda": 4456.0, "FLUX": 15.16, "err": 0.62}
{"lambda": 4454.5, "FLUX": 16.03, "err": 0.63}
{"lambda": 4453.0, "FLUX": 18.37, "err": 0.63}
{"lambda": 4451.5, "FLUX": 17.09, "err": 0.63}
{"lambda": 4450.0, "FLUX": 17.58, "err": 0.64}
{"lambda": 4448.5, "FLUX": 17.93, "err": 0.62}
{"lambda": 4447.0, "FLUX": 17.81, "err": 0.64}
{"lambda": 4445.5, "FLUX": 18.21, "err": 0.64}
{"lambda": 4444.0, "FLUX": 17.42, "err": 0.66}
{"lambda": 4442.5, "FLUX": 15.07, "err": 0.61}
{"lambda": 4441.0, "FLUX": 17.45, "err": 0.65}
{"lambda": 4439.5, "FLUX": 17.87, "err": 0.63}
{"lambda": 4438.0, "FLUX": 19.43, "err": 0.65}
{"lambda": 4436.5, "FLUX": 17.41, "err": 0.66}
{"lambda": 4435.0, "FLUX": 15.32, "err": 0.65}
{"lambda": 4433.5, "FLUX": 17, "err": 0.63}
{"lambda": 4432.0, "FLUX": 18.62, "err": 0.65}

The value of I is 1.2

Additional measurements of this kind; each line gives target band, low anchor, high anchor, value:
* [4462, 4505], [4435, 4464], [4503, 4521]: -0.92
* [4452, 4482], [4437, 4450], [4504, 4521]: 0.80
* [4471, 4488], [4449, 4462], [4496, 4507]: -0.97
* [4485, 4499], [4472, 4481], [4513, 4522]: 0.15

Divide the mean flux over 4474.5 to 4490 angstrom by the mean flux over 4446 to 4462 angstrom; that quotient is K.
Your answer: 1.08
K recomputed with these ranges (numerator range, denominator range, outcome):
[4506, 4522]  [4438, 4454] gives 1.04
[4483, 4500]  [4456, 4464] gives 1.13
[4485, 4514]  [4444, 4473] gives 1.07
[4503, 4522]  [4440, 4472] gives 1.07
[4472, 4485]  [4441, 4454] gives 1.03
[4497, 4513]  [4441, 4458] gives 1.08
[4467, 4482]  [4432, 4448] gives 1.05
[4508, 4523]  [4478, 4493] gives 1.03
